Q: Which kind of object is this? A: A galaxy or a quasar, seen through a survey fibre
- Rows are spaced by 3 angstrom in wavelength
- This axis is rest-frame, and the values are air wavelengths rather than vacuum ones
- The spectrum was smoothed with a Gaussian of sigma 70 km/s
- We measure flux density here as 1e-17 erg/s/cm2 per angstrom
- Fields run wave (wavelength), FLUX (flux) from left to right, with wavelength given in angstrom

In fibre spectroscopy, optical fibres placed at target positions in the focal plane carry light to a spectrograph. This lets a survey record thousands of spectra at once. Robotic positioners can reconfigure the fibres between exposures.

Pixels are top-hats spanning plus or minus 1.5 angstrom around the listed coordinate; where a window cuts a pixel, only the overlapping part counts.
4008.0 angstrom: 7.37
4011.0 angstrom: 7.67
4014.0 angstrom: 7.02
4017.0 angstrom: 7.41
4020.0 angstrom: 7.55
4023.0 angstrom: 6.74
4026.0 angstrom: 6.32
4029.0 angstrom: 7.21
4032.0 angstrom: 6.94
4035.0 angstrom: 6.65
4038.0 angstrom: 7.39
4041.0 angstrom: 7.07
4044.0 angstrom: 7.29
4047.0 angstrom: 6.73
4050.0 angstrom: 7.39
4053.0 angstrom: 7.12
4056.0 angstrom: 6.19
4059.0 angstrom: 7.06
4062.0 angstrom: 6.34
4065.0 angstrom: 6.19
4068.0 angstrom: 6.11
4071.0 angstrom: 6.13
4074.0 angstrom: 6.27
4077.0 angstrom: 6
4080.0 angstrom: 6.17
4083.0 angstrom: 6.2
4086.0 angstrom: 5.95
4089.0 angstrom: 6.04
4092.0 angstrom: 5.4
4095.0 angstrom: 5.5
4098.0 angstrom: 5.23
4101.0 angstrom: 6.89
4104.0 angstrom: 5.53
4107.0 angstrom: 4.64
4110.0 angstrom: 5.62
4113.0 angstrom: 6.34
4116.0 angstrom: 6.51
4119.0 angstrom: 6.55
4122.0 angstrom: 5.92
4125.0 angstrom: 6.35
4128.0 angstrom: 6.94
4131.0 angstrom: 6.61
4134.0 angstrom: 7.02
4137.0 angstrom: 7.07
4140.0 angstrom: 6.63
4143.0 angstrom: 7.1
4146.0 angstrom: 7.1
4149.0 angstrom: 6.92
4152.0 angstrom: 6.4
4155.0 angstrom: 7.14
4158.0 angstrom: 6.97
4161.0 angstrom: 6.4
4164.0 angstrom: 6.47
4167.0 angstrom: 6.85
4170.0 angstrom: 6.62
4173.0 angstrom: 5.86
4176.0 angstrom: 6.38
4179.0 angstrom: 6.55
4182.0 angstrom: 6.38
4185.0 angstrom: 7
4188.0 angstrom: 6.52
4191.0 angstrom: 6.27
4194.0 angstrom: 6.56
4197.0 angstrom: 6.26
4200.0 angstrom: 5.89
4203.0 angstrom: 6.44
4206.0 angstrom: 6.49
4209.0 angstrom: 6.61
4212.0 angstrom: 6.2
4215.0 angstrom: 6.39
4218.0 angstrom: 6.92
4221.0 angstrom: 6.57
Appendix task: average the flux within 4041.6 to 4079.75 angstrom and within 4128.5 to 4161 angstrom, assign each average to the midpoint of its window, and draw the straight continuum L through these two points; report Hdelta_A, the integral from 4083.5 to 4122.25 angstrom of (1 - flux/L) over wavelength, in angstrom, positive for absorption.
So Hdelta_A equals 5.0 angstrom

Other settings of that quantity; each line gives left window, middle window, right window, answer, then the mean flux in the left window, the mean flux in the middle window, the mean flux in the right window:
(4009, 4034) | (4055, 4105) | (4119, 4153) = 6.07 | 7.1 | 6.07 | 6.73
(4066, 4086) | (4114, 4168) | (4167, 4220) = -3.50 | 6.13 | 6.71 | 6.44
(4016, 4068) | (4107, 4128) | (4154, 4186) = 1.74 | 6.89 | 6.15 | 6.59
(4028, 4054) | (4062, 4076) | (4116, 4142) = 1.53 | 7.08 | 6.19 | 6.64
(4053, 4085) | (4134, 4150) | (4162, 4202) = -1.47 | 6.3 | 6.97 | 6.43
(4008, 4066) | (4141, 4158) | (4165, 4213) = -0.91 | 6.98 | 6.93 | 6.43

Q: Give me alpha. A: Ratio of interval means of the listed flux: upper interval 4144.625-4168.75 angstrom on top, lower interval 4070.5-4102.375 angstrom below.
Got 1.14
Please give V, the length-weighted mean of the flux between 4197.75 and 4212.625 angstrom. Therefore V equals 6.33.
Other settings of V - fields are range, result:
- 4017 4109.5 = 6.42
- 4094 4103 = 5.88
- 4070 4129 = 6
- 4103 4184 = 6.49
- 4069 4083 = 6.15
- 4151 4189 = 6.58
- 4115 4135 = 6.55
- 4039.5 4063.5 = 6.9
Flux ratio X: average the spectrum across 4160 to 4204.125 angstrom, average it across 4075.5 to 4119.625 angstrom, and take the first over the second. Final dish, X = 1.1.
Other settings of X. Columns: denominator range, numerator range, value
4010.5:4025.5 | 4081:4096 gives 0.81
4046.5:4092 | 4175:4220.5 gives 1.02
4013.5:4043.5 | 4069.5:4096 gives 0.85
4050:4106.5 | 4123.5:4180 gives 1.09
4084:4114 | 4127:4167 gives 1.20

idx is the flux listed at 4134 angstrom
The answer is 7.02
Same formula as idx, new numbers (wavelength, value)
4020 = 7.55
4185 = 7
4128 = 6.94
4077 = 6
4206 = 6.49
